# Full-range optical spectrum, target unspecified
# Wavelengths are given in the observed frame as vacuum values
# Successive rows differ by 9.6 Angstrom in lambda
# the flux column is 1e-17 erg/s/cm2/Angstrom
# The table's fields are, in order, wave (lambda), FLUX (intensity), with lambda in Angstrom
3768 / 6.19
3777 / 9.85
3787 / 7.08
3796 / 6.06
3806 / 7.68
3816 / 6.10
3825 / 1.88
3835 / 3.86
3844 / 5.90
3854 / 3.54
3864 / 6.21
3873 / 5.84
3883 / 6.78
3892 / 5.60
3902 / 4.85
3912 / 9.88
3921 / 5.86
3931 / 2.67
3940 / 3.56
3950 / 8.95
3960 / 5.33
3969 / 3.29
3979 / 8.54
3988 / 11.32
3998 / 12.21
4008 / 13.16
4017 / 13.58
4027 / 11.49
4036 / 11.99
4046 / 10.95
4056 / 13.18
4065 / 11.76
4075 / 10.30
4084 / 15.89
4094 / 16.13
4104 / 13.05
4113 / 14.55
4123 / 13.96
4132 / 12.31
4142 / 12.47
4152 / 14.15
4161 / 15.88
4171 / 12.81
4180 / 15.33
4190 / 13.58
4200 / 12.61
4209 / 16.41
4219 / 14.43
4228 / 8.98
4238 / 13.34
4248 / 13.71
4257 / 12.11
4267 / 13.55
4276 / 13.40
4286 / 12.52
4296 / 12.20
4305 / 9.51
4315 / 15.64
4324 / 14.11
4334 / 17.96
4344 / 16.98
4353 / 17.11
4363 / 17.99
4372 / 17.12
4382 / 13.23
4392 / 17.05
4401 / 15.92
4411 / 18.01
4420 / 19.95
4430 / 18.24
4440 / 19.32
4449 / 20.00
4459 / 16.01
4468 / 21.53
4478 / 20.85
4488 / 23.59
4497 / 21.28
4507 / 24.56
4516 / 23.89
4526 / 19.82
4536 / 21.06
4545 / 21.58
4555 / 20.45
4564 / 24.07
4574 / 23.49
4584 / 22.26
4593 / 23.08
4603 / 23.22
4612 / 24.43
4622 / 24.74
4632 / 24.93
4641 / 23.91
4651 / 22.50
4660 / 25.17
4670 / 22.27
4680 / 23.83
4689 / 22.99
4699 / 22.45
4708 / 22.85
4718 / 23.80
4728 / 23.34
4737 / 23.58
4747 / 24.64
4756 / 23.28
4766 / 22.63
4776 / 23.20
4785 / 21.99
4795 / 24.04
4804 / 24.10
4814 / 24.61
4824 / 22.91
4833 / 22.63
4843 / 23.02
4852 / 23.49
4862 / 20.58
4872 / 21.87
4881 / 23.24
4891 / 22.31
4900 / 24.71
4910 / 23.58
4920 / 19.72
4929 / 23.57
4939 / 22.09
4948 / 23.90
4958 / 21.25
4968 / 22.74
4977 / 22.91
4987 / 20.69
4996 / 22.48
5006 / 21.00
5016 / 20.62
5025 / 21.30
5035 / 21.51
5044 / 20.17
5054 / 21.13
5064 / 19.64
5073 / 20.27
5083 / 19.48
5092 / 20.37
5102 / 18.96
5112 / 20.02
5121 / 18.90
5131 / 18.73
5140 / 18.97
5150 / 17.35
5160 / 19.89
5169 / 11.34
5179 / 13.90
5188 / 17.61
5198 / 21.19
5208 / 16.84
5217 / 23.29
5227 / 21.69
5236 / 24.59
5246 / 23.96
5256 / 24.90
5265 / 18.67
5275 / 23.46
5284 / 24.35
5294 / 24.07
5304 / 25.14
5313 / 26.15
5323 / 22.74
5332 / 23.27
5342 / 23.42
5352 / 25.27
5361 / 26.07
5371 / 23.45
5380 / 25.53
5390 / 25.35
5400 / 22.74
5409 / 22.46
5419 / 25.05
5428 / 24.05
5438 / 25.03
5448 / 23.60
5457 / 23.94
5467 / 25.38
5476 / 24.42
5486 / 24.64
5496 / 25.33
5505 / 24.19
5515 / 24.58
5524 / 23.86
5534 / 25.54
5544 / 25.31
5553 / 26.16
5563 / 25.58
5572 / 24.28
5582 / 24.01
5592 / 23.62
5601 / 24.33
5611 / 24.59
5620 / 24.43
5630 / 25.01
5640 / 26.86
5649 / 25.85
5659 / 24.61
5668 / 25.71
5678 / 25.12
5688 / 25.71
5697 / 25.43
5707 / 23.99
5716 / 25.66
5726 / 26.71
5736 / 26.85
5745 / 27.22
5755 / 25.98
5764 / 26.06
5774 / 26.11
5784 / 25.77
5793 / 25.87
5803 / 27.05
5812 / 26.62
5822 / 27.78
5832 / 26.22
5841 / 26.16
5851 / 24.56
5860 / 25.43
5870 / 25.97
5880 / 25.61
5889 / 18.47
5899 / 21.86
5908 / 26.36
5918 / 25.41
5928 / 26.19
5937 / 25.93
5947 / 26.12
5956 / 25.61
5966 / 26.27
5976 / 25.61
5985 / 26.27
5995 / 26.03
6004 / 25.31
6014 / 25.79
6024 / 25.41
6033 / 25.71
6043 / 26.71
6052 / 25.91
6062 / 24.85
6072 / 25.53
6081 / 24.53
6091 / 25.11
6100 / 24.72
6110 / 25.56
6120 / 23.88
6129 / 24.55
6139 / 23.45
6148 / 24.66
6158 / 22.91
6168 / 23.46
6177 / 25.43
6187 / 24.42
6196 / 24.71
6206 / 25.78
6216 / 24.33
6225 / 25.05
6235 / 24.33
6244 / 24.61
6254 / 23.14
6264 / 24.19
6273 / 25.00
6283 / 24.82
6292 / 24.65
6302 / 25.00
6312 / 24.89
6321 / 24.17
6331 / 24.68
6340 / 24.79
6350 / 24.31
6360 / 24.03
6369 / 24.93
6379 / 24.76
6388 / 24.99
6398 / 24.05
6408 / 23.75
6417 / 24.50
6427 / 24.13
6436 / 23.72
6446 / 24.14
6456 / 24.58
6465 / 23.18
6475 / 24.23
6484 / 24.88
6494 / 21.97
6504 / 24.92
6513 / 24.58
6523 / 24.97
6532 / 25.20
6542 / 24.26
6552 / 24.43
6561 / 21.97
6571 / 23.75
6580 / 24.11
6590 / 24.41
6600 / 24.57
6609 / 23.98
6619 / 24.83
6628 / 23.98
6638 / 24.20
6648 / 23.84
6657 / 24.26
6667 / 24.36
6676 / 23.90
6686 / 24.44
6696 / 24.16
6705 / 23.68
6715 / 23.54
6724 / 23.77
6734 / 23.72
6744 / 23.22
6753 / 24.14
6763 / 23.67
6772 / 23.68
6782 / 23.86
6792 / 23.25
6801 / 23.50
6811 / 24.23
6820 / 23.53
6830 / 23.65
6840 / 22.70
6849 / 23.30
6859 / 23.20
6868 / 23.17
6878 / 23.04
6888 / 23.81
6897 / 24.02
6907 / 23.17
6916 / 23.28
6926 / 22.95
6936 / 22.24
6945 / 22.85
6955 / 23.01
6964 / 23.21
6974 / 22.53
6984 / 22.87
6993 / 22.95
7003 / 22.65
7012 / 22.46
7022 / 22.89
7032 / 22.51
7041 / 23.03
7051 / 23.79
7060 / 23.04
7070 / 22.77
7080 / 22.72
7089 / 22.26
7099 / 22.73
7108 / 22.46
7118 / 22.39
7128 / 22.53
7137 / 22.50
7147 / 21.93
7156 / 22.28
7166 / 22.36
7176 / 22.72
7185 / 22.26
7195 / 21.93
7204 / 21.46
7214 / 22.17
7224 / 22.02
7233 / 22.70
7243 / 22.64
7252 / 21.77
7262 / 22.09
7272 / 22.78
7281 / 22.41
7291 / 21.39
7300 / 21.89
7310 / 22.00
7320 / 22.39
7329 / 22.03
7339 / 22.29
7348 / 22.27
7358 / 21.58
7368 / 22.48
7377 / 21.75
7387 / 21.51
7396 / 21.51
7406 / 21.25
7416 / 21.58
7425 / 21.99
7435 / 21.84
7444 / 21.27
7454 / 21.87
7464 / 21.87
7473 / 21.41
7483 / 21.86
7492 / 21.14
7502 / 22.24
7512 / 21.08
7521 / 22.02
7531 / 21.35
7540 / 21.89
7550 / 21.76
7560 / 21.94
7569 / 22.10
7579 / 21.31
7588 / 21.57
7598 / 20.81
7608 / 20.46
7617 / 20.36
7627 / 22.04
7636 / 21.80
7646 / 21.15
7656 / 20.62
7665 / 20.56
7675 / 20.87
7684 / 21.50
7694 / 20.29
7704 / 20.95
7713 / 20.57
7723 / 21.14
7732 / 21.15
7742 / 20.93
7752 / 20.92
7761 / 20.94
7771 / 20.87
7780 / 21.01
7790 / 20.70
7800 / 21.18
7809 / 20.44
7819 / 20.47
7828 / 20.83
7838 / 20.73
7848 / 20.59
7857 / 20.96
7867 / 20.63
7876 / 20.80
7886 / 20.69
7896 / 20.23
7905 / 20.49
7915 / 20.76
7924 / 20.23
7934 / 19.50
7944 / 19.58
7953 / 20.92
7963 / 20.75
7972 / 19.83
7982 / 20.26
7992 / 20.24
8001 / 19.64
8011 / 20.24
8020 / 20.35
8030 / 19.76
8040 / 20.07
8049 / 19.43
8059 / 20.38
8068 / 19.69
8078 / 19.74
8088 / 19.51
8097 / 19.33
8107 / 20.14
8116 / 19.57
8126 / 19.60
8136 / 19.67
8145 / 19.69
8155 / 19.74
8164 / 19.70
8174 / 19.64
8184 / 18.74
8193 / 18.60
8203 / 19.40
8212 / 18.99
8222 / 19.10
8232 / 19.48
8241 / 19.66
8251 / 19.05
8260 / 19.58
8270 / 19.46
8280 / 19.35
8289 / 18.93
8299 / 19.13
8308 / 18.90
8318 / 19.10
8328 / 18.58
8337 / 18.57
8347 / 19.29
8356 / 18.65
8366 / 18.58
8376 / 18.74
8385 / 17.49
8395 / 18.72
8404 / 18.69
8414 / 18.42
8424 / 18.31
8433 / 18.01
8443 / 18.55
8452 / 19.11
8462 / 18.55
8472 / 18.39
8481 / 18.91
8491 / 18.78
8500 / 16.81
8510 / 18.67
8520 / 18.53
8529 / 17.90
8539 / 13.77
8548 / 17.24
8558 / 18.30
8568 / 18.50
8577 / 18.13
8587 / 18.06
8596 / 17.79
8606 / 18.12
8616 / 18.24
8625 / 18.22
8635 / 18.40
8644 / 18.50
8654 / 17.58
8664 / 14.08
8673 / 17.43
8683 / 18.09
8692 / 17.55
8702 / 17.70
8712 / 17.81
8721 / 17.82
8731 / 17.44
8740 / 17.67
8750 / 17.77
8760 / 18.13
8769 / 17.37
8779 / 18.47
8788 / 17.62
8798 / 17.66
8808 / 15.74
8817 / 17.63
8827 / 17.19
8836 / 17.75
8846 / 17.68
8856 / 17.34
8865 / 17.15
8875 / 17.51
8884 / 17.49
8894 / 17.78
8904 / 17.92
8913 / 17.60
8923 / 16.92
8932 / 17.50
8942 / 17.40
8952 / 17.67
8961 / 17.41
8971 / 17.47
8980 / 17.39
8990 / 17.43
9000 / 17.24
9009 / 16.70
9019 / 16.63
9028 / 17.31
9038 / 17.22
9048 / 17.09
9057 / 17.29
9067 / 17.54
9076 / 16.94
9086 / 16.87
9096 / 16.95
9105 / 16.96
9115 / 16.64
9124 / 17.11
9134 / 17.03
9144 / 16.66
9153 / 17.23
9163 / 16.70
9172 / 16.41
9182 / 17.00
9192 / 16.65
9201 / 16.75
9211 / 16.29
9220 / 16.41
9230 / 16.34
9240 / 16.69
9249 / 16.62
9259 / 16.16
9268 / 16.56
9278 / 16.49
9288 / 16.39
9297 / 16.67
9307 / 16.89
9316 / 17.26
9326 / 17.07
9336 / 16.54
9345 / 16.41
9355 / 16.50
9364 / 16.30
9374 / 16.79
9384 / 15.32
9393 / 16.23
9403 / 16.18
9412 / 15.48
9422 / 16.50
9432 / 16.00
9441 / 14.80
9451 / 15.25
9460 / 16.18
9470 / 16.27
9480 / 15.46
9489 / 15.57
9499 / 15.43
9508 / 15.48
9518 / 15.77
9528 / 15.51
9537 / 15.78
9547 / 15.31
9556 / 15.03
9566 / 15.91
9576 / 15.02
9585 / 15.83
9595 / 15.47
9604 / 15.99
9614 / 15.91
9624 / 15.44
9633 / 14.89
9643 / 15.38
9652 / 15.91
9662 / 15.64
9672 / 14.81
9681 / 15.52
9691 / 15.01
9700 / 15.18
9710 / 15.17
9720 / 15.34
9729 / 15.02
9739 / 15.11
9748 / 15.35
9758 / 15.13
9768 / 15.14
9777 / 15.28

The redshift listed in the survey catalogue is 0.000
